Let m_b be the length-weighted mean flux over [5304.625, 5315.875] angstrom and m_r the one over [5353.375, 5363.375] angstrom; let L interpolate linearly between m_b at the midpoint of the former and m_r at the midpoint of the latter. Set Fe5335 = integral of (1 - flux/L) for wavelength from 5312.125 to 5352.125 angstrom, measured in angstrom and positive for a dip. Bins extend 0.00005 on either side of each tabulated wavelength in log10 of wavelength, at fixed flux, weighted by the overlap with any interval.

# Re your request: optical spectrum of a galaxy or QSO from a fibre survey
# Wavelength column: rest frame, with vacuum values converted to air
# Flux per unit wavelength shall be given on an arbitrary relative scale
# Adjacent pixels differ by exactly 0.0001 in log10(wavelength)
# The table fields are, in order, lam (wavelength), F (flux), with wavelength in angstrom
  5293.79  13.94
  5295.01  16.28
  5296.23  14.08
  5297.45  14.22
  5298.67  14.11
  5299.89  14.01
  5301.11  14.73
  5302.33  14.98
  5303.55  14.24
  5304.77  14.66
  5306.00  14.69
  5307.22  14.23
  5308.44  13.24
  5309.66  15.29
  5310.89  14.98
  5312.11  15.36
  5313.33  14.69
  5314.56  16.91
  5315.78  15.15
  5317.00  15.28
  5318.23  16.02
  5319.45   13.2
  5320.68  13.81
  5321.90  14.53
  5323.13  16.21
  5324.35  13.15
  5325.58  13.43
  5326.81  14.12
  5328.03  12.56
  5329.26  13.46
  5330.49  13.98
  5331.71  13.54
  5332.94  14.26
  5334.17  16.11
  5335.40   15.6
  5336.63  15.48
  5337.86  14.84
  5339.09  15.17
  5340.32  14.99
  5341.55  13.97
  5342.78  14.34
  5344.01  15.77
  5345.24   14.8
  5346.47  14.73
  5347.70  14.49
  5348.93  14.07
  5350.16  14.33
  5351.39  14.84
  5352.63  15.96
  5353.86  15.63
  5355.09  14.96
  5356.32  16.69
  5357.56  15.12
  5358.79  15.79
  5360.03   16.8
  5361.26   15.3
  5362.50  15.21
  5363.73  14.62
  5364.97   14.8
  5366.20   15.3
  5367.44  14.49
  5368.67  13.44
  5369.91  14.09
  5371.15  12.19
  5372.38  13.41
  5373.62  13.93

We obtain 1.6 angstrom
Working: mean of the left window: 14.9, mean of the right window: 15.7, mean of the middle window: 14.6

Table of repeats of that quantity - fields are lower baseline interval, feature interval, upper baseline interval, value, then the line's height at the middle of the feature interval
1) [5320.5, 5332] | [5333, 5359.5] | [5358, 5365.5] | -0.7 angstrom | 14.8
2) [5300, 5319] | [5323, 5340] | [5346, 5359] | 0.7 angstrom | 15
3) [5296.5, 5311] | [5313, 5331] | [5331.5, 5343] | 0.3 angstrom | 14.7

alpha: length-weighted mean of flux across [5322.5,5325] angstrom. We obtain 14.6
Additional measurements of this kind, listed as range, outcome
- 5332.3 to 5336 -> 15.3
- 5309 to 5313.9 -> 15.1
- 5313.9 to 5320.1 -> 15.3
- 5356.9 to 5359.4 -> 15.5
